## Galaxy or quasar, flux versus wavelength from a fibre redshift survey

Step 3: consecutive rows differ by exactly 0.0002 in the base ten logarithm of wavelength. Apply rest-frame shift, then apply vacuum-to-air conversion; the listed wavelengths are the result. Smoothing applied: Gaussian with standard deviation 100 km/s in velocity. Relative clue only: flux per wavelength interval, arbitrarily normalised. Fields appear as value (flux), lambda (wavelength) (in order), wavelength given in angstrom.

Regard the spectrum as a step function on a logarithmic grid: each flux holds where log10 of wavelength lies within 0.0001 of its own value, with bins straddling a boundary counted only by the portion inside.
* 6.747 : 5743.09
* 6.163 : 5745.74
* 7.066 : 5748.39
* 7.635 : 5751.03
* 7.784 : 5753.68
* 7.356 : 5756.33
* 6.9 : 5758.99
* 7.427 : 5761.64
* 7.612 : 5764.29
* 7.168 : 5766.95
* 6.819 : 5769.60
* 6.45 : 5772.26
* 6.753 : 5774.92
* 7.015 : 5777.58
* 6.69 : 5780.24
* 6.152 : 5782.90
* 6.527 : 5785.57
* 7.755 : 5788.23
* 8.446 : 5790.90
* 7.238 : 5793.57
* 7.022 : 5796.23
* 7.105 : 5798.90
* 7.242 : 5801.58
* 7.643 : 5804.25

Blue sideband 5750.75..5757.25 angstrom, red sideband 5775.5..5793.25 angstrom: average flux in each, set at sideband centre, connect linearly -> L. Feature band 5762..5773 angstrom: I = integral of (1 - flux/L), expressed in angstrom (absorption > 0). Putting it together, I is 0.4 angstrom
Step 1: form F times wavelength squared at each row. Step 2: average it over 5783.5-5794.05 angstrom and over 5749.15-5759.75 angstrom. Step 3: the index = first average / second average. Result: 1.01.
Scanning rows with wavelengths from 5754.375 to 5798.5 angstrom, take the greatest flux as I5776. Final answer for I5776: 8.446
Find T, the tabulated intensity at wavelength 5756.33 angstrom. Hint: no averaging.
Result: 7.356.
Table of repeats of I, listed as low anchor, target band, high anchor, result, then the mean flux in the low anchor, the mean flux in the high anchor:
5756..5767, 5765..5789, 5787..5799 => 1.97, 7.3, 7.55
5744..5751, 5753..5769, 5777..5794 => -0.96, 6.81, 7.11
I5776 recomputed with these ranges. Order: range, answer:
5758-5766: 7.612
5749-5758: 7.784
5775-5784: 7.015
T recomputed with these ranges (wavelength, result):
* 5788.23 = 7.755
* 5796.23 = 7.022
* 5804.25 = 7.643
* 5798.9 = 7.105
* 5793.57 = 7.238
